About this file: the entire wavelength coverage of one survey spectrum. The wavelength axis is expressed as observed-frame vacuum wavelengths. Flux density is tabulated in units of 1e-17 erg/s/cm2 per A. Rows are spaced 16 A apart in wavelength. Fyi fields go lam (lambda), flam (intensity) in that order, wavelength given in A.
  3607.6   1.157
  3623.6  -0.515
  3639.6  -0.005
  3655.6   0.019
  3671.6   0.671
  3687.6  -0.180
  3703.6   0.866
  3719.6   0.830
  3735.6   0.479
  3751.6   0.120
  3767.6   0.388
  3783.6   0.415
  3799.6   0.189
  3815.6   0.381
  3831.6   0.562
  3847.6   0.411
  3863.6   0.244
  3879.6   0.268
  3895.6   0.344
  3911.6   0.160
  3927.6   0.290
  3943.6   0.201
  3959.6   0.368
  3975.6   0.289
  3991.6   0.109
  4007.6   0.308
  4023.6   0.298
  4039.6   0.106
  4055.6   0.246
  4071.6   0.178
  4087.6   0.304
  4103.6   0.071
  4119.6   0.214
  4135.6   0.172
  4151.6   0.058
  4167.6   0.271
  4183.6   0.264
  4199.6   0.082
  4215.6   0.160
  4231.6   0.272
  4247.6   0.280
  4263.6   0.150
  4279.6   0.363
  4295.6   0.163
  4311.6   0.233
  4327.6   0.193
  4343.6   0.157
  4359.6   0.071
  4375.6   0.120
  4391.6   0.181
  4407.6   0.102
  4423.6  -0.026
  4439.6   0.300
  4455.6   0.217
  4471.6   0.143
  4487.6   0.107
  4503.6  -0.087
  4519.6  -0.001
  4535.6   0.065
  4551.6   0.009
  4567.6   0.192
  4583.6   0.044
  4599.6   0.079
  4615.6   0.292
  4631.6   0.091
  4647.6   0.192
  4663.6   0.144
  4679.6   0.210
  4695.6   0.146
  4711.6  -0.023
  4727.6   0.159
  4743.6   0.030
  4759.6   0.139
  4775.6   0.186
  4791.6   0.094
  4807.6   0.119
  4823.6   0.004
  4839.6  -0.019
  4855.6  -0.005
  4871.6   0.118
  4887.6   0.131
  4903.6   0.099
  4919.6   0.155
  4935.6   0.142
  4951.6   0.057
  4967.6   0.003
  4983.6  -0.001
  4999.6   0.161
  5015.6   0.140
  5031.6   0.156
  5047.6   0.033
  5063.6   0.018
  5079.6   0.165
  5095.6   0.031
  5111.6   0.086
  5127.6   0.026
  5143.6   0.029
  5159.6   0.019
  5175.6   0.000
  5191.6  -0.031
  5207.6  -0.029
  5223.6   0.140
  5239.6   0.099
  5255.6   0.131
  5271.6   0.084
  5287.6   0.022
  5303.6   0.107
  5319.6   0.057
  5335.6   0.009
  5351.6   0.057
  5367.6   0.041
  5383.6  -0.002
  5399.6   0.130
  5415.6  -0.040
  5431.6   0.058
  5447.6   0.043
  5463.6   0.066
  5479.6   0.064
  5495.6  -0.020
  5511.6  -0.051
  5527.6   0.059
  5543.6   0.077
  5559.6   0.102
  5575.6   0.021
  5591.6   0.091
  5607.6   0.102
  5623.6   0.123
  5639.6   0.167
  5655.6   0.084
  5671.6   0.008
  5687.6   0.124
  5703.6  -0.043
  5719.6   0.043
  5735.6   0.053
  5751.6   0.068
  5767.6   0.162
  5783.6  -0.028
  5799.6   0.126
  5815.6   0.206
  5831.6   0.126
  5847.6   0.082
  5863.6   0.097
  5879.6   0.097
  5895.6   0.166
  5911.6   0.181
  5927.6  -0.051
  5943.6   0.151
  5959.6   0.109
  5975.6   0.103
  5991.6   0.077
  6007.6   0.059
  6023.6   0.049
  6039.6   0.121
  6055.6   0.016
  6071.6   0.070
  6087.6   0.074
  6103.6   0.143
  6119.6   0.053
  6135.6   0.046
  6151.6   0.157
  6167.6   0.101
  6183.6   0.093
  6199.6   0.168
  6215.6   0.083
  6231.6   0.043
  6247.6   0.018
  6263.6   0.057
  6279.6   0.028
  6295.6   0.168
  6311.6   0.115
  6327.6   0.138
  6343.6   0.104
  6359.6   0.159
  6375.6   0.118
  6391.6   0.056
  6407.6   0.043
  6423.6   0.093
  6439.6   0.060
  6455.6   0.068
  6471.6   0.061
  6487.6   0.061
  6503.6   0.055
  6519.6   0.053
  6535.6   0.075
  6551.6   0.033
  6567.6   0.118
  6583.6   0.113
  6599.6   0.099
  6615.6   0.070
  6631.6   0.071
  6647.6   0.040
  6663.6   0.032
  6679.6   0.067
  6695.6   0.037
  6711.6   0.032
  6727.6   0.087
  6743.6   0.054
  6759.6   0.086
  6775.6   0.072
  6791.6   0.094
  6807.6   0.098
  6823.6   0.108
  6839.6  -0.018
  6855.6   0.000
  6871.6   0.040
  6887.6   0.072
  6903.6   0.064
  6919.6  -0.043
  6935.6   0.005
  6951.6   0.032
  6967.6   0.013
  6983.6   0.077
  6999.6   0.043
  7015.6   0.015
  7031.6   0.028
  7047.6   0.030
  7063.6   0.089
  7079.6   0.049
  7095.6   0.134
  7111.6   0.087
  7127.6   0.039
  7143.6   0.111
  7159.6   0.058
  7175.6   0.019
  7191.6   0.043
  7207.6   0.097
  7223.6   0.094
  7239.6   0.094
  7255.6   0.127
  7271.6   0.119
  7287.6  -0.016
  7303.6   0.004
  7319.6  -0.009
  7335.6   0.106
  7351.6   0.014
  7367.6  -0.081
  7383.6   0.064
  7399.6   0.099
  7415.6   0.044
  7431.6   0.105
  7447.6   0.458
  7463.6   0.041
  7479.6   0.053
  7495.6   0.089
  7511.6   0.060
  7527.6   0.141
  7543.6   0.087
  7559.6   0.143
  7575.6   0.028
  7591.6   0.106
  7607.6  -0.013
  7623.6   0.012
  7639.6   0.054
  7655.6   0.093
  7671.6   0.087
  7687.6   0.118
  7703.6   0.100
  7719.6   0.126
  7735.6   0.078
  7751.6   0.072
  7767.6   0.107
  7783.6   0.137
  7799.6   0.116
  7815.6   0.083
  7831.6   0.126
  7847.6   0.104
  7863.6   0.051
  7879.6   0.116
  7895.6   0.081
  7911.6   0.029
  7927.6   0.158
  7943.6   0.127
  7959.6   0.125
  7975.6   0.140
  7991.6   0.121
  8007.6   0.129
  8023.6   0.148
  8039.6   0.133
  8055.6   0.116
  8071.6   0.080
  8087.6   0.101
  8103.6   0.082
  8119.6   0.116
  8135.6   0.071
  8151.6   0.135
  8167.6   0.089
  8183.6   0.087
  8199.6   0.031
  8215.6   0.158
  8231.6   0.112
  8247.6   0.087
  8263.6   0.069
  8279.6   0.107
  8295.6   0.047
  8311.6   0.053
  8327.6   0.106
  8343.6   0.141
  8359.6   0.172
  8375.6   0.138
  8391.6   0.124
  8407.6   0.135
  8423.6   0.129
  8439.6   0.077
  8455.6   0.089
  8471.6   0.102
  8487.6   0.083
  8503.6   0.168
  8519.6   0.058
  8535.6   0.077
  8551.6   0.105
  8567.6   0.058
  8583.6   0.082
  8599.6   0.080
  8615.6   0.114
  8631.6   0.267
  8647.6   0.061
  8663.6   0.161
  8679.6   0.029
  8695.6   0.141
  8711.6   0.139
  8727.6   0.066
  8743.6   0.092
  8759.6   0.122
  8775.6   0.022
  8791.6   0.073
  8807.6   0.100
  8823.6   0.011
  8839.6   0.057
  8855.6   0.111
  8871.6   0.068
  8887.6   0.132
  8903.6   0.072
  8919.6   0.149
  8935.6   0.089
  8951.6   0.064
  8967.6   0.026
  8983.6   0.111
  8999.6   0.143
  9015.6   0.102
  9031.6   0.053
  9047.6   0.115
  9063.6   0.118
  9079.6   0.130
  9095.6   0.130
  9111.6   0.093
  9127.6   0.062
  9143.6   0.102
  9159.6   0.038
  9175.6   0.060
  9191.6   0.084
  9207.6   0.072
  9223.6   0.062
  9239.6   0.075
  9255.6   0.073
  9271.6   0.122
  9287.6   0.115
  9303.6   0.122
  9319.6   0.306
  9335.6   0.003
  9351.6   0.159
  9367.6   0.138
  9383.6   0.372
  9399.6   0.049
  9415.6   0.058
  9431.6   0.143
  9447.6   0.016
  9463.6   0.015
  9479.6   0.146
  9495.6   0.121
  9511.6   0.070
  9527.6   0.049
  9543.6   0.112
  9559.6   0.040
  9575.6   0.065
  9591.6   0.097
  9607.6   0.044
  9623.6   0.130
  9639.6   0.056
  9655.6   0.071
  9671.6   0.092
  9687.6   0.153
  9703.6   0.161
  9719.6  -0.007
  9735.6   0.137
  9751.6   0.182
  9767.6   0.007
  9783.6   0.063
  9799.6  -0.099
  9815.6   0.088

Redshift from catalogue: 0.996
